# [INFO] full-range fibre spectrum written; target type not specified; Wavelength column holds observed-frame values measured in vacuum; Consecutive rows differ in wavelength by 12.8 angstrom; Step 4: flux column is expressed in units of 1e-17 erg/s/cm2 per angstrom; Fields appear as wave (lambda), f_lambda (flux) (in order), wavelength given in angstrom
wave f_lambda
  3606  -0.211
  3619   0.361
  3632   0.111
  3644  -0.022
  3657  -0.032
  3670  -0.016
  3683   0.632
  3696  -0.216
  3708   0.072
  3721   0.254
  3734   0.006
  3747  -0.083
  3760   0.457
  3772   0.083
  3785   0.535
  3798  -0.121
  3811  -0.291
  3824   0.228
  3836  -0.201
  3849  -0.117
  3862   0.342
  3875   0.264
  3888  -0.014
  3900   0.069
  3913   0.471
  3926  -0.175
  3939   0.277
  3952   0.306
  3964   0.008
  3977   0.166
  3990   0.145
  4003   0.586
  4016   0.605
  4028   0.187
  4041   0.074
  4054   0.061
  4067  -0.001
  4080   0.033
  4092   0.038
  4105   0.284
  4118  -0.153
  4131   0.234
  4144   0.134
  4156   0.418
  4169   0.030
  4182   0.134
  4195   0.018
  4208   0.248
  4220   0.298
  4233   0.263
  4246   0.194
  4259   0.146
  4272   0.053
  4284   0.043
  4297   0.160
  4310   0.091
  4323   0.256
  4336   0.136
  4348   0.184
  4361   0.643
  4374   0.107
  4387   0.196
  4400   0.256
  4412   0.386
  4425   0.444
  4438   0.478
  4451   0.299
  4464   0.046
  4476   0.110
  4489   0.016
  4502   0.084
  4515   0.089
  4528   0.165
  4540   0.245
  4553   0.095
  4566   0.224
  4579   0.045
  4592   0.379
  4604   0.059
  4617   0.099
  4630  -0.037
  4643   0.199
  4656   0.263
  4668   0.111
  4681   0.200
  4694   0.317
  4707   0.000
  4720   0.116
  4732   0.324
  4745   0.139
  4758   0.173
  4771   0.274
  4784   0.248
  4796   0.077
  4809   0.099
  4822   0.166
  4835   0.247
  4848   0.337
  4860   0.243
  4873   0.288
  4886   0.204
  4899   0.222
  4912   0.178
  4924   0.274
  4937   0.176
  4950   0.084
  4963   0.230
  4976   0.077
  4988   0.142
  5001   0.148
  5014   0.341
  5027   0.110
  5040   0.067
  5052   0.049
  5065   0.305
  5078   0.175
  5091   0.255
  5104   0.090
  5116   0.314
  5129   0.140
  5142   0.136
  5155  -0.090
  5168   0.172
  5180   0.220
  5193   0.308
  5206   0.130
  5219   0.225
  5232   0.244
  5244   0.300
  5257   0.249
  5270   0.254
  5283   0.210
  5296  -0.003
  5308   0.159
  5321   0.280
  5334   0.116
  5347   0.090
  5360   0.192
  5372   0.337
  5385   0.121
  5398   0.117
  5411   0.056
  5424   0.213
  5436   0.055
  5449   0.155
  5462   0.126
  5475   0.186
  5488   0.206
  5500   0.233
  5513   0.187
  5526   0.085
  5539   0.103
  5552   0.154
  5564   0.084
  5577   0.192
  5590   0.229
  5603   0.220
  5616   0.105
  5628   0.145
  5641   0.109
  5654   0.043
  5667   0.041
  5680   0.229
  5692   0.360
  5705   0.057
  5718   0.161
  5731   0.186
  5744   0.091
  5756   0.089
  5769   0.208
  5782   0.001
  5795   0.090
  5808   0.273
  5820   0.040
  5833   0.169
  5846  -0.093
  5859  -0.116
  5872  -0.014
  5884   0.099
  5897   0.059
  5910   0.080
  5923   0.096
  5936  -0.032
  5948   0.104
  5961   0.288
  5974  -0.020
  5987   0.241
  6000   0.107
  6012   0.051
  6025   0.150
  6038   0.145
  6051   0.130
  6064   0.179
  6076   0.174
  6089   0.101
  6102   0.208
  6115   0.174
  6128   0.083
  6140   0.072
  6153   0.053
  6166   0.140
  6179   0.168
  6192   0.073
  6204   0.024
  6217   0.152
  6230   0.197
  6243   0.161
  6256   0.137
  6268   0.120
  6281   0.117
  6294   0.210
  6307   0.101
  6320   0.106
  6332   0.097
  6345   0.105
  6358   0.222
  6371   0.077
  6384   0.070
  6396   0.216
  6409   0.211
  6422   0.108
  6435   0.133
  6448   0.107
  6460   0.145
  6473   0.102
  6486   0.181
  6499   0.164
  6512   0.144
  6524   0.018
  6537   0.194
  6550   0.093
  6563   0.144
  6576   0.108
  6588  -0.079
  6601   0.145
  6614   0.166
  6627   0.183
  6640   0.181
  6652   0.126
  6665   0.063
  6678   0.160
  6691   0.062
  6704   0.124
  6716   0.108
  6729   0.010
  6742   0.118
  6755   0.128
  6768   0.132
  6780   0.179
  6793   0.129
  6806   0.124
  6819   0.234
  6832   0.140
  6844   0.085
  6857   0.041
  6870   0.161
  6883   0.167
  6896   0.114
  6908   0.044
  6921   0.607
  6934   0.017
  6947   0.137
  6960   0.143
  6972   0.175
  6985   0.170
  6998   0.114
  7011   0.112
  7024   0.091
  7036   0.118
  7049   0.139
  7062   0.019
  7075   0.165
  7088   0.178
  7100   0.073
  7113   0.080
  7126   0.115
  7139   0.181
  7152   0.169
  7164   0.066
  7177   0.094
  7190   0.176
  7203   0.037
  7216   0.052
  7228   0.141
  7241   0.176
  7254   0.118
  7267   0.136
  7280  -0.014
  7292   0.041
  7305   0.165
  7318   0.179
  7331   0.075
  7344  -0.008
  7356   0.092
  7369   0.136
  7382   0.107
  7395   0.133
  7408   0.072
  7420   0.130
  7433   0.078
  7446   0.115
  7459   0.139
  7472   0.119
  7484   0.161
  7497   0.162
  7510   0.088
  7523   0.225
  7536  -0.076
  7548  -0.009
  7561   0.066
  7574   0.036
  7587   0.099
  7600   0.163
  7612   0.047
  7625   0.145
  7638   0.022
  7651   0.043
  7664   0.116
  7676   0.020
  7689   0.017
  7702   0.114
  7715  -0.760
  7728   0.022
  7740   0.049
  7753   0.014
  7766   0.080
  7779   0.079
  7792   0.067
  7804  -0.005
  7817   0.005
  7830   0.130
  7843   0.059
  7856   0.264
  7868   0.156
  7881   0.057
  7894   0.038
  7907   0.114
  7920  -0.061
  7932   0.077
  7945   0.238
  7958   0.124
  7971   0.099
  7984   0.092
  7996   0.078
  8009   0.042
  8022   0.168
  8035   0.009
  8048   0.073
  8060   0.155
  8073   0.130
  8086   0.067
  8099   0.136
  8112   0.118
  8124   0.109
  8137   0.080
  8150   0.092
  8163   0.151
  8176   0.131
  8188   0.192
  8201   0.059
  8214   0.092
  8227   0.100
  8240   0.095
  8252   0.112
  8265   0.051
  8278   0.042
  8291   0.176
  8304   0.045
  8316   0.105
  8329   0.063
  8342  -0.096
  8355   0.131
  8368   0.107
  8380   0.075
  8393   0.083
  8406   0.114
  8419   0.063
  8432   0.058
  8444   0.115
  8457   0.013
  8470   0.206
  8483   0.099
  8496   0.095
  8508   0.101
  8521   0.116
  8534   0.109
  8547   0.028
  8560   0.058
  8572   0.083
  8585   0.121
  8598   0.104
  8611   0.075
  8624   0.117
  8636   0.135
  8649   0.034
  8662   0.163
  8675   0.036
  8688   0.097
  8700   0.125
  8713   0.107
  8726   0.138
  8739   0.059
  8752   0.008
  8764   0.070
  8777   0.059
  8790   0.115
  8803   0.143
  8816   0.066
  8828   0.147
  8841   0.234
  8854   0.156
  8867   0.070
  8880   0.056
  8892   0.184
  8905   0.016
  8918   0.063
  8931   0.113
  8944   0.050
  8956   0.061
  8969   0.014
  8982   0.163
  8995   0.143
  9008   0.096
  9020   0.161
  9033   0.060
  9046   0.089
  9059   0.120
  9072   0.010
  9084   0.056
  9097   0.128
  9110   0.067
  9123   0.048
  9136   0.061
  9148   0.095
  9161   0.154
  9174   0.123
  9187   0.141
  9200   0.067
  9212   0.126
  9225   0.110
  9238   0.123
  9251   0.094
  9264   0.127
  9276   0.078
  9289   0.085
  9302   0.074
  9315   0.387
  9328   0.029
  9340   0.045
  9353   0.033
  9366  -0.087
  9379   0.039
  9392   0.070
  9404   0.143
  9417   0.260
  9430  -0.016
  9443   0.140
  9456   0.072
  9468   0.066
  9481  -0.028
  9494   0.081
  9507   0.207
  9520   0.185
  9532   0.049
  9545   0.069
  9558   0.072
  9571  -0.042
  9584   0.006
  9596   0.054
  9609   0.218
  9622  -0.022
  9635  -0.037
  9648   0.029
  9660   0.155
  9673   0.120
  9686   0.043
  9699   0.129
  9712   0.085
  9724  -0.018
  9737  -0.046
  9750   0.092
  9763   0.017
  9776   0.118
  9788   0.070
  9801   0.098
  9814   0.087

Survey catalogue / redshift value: 0.540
